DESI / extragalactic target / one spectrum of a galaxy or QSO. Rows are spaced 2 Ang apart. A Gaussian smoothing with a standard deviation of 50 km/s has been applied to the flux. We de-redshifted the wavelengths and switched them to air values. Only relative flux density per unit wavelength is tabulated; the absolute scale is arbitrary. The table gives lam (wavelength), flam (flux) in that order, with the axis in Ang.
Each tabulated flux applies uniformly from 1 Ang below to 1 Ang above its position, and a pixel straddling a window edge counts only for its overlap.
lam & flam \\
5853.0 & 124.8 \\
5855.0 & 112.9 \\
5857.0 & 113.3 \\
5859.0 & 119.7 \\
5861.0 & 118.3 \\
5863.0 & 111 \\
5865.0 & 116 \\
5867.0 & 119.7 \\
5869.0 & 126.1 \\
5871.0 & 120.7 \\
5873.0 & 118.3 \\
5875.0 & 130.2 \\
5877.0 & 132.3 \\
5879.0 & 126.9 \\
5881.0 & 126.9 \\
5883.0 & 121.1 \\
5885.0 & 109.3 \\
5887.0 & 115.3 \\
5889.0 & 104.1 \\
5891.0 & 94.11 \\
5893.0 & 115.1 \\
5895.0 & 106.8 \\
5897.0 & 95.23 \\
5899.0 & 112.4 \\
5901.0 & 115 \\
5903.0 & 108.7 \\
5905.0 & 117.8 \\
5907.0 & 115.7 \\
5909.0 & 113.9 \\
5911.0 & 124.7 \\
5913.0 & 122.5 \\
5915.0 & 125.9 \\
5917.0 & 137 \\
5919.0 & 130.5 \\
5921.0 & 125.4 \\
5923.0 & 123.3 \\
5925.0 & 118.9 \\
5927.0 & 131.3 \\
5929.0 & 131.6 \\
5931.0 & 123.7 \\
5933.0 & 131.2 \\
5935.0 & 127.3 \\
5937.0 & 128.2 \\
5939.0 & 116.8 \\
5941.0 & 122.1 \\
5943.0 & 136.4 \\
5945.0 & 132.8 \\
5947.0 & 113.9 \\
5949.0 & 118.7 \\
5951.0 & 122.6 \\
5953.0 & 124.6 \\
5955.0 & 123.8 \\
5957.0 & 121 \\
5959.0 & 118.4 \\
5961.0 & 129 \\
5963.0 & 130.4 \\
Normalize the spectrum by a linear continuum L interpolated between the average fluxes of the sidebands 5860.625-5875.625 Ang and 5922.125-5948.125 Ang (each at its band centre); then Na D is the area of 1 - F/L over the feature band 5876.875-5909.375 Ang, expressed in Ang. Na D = 2.4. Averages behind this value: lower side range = 120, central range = 113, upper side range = 126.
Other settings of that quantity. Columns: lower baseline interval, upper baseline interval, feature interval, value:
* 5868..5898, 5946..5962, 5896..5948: -1.42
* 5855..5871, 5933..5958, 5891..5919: 1.19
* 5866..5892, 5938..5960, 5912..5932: -0.94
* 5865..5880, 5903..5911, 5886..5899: 1.50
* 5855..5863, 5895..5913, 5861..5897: -0.65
